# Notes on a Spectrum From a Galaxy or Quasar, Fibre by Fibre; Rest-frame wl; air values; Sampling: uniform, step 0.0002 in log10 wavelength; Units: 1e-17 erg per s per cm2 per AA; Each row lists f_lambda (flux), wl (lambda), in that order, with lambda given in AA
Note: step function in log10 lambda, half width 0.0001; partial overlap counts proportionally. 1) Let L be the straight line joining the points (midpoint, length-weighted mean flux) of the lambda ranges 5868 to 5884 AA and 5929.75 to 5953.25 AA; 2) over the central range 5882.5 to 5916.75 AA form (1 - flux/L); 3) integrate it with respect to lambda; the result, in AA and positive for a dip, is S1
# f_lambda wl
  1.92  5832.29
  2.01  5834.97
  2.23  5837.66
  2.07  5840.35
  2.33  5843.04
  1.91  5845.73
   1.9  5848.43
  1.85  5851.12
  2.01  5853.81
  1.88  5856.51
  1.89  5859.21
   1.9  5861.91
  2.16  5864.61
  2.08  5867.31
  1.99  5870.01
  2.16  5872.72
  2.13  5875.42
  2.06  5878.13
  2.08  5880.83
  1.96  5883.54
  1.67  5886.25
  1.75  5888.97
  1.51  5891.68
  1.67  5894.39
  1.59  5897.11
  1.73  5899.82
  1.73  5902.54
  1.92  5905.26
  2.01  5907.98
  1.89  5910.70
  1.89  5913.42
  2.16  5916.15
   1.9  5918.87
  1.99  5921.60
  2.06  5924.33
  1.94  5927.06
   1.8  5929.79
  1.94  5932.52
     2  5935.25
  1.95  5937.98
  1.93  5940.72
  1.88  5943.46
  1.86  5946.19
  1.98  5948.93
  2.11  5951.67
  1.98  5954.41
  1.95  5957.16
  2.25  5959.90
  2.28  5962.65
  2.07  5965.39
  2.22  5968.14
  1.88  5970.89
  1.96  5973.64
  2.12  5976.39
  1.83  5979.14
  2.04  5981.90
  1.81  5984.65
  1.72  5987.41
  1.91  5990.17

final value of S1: 3.9 AA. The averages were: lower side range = 2.07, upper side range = 1.95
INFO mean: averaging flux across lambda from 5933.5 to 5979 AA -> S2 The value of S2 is 2.02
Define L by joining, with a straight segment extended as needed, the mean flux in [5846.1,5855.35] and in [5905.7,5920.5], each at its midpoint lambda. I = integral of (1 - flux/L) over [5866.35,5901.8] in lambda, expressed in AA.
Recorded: 1.3 AA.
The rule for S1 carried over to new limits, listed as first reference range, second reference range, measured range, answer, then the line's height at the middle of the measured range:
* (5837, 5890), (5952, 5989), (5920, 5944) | 0.7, 2.01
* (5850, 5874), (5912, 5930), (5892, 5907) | 2.0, 1.98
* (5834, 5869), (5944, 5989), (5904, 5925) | 0.3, 2.01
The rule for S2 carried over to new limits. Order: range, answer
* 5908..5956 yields 1.96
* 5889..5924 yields 1.84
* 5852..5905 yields 1.89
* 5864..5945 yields 1.92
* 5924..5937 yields 1.94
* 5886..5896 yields 1.65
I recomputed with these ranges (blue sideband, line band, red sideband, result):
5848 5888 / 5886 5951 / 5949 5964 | 5.70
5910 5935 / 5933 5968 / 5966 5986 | -0.97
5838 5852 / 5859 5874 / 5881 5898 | -1.27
